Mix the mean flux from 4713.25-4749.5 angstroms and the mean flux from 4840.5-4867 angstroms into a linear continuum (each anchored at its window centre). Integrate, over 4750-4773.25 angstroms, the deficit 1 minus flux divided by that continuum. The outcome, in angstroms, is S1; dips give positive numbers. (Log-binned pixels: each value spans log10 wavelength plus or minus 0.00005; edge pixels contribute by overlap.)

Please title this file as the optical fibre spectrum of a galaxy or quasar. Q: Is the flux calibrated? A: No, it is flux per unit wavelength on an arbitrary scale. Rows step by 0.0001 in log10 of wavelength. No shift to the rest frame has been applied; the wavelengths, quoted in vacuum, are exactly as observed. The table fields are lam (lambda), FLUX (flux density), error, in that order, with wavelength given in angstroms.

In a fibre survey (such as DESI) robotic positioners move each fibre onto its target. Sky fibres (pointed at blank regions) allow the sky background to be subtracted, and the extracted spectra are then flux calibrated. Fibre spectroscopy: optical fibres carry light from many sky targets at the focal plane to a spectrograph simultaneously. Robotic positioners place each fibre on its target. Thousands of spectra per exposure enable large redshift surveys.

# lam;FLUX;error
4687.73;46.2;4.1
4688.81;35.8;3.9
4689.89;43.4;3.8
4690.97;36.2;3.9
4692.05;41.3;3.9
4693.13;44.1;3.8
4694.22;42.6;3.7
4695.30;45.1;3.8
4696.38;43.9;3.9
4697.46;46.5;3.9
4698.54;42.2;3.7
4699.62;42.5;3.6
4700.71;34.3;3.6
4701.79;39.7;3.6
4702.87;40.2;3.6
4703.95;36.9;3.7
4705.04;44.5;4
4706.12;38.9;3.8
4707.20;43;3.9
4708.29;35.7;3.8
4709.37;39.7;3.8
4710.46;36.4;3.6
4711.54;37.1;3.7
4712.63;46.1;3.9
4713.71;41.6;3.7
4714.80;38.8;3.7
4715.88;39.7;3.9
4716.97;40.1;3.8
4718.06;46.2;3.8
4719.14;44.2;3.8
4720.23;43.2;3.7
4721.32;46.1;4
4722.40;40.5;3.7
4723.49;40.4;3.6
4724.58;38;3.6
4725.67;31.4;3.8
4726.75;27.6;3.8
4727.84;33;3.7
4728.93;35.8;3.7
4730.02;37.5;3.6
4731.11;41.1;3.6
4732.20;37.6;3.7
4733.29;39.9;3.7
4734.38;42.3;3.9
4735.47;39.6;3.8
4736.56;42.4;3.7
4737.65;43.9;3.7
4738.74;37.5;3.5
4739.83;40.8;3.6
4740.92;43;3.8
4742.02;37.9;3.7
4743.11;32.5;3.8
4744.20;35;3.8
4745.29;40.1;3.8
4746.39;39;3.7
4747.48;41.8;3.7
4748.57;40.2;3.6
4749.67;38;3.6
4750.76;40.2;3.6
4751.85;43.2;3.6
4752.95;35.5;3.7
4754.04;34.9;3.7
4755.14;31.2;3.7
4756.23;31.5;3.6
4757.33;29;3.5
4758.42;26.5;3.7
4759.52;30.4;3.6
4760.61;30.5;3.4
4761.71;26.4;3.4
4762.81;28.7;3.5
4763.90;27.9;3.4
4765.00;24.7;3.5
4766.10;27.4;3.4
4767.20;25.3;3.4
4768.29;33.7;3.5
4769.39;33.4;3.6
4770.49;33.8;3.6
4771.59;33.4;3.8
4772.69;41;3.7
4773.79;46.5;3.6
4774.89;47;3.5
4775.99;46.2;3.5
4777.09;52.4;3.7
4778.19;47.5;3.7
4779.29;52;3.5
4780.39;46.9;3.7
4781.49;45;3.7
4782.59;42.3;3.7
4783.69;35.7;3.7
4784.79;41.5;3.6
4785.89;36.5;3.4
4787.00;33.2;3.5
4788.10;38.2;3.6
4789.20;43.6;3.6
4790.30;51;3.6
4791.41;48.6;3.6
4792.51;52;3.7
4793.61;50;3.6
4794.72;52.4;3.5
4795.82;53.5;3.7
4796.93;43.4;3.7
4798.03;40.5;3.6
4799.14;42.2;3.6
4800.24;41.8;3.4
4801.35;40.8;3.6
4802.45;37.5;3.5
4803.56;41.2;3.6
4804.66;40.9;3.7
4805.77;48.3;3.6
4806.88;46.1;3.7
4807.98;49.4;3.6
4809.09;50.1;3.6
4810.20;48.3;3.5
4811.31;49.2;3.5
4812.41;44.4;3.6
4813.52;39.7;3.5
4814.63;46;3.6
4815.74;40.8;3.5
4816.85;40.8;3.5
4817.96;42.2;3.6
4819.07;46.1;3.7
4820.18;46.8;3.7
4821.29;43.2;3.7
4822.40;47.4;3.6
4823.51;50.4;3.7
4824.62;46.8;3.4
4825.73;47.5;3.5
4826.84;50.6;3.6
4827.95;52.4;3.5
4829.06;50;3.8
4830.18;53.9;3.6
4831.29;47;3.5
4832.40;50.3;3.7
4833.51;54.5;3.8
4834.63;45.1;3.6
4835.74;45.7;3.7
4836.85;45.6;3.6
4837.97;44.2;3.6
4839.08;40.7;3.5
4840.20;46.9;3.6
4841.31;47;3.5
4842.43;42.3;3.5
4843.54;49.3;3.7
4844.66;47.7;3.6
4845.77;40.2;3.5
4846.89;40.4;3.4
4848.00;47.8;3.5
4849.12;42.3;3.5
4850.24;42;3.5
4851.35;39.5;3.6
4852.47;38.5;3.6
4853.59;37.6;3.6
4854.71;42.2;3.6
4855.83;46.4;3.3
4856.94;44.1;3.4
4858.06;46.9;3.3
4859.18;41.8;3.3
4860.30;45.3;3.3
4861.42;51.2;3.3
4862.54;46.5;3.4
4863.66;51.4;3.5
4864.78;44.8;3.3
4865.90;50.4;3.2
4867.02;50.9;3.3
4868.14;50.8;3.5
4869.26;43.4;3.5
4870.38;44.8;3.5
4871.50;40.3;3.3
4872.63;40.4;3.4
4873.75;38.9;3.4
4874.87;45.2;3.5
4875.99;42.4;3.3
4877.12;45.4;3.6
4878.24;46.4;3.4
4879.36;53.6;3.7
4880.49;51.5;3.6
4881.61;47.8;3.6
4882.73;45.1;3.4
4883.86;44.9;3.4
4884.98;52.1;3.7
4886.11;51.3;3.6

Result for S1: 5.0 angstroms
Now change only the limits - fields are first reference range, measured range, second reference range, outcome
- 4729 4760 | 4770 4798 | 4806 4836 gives -1.3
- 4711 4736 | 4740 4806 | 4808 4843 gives 5.9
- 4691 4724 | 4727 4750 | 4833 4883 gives 1.8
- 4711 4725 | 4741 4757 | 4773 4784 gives 2.5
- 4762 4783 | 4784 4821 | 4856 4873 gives -3.0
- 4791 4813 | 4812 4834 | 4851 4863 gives -0.9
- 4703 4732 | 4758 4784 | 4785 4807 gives 3.5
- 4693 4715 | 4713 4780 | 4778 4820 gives 7.5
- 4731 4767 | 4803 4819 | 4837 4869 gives -1.4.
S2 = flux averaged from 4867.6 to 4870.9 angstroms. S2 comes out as 46.4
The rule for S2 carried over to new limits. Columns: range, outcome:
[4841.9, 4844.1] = 45.9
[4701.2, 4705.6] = 40.3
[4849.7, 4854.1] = 39.4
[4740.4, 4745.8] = 37.6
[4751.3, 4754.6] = 37.8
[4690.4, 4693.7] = 40.5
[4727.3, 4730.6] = 35.5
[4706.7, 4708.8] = 39.2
